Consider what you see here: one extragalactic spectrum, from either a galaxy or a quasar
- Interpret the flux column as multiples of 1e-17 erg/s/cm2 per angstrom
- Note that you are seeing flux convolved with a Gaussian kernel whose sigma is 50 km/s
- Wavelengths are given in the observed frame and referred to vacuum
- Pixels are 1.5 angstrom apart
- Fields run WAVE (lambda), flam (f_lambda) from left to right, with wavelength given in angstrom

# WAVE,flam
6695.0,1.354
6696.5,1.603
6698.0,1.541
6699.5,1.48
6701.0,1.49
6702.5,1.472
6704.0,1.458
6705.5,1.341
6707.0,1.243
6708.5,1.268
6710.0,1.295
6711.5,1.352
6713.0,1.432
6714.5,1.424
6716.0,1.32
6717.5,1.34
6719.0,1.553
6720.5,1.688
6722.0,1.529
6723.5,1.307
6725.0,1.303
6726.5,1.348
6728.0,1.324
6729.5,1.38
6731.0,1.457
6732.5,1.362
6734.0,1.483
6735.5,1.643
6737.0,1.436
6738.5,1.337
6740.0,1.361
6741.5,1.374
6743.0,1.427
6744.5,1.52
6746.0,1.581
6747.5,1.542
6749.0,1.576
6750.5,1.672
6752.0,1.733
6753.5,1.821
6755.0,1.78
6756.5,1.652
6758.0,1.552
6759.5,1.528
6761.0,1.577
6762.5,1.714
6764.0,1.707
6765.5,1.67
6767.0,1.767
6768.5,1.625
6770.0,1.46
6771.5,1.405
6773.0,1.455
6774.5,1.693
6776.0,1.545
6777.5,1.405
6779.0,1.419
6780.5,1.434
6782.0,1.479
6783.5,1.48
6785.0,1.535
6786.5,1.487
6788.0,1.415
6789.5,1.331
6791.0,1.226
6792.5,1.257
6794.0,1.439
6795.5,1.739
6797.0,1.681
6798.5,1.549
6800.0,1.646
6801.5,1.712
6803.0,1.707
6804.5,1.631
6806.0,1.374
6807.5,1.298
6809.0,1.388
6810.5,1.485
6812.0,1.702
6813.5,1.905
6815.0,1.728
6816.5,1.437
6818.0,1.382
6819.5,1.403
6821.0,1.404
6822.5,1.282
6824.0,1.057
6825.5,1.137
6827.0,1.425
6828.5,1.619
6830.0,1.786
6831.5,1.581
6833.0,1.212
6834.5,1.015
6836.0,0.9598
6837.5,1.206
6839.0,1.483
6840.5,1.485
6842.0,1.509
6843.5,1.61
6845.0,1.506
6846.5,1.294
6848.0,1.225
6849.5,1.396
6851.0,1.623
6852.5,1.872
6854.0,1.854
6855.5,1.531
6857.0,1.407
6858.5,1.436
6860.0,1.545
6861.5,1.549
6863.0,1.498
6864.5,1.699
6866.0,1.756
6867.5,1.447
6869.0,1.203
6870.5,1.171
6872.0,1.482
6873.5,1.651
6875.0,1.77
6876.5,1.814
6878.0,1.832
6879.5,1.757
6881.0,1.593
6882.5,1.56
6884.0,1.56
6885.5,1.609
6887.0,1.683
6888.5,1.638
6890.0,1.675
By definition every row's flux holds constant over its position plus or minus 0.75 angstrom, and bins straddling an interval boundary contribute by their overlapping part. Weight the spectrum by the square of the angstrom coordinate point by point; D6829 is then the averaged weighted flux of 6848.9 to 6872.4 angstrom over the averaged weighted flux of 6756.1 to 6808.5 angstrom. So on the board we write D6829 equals 1.0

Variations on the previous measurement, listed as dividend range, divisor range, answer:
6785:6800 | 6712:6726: 1.05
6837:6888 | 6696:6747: 1.13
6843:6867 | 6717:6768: 1.04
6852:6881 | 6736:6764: 1.05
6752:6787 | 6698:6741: 1.14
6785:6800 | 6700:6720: 1.09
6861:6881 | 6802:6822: 1.06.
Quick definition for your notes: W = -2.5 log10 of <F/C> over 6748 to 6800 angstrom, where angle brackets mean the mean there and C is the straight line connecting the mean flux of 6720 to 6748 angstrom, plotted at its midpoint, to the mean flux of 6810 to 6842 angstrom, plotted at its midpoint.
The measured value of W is -0.091 mag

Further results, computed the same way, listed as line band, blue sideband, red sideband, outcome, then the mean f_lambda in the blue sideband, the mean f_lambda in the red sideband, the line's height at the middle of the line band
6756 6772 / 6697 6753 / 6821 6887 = -0.11 mag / 1.45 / 1.49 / 1.46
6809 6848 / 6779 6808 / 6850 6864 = 0.09 mag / 1.5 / 1.59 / 1.55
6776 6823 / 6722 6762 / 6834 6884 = 0.01 mag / 1.5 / 1.51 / 1.51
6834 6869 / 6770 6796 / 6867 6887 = 0.05 mag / 1.45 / 1.58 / 1.54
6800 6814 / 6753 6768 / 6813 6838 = -0.08 mag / 1.67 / 1.38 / 1.46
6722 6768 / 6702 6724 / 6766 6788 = -0.05 mag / 1.4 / 1.51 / 1.46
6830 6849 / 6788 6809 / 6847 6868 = 0.14 mag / 1.5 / 1.56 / 1.54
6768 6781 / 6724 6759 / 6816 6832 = -0.02 mag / 1.51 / 1.41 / 1.47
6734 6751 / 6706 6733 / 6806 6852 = -0.08 mag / 1.38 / 1.42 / 1.39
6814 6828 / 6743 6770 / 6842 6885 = 0.16 mag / 1.64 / 1.56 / 1.59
